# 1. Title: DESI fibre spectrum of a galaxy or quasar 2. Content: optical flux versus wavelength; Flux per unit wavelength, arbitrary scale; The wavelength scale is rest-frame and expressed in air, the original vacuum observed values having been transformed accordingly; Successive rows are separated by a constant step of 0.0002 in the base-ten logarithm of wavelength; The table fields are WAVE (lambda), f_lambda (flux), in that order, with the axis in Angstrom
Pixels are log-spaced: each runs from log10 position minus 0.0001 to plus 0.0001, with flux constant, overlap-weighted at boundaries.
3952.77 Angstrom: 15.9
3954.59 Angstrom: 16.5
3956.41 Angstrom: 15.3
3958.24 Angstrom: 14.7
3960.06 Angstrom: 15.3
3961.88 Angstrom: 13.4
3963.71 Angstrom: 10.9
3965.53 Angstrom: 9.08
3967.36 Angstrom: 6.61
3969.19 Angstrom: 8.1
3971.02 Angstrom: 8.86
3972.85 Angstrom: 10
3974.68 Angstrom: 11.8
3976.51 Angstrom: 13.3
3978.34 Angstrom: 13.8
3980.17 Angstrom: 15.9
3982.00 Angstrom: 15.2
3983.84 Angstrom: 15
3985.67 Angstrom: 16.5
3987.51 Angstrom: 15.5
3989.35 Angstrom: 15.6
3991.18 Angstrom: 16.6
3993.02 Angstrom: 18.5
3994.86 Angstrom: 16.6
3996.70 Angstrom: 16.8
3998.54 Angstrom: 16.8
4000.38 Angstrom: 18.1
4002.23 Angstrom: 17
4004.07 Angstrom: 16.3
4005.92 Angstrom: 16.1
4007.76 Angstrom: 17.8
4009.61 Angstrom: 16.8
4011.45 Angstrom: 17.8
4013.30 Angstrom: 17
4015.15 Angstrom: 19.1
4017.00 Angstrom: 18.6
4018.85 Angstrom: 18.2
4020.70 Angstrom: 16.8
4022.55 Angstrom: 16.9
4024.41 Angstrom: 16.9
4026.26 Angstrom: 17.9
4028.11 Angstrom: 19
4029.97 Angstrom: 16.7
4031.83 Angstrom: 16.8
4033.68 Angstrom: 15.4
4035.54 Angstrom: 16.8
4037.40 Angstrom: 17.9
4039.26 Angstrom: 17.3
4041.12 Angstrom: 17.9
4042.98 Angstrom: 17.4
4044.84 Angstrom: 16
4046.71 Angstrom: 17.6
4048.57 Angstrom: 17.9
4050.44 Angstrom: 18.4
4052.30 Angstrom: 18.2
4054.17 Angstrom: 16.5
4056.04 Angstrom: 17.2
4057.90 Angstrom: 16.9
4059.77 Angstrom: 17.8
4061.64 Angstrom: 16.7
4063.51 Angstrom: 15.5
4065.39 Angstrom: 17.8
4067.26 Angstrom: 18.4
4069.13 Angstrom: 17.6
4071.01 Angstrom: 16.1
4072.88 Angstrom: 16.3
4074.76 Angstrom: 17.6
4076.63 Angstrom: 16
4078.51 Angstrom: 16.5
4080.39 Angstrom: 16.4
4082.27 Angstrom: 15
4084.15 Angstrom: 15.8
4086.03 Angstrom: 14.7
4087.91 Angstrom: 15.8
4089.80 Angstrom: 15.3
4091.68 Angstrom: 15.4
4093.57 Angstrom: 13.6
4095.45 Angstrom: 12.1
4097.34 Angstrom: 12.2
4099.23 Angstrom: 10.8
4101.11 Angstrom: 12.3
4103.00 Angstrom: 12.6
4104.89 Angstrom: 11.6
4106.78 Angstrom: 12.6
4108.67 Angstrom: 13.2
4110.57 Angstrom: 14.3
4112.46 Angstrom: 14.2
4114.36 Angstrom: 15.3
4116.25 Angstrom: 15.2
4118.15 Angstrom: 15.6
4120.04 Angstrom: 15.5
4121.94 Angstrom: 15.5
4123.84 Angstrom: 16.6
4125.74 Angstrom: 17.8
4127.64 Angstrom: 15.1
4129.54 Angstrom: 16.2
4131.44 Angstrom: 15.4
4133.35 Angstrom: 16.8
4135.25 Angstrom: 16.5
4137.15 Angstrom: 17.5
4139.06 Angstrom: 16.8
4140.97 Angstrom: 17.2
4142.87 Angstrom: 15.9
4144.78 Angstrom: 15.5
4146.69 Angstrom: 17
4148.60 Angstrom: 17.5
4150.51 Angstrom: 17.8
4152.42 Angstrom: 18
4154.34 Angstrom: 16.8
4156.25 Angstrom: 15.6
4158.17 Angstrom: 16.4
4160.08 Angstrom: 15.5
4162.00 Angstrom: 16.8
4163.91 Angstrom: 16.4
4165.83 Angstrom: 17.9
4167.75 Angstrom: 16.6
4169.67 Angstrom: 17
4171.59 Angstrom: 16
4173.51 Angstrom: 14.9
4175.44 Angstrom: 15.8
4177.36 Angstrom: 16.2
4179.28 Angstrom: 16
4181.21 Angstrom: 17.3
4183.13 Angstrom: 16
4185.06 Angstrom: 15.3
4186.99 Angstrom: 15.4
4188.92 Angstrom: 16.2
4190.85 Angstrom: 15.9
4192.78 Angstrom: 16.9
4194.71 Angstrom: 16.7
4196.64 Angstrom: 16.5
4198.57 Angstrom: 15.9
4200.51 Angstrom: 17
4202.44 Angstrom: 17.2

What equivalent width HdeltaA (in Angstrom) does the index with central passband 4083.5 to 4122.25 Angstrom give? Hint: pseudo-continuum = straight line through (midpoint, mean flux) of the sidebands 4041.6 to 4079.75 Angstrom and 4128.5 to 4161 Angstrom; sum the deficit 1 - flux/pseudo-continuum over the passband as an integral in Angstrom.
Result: 6.7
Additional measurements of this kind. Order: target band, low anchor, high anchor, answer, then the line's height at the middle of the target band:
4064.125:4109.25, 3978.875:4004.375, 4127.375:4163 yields 4.6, 16.5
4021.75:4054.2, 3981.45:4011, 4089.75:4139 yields -2.9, 15.9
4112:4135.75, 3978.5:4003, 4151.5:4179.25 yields 0.8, 16.4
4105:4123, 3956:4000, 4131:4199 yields 1.4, 15.7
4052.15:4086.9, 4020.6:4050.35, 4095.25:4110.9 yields -4.4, 14.8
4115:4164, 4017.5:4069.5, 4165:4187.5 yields 0.3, 16.5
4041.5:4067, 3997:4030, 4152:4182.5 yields -0.1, 17.2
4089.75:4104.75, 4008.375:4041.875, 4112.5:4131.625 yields 3.1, 16.2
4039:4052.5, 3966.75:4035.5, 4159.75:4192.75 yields -1.4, 15.9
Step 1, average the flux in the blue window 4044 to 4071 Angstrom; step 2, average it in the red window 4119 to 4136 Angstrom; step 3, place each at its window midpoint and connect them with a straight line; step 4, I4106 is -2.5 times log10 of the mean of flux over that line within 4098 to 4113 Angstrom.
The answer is 0.29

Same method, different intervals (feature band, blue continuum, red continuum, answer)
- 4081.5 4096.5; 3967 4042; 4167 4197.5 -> 0.10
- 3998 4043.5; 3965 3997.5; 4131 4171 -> -0.21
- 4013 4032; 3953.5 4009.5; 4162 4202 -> -0.19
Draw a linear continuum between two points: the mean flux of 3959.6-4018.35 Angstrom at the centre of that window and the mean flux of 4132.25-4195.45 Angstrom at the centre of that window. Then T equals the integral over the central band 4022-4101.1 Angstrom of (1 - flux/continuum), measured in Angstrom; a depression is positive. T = -4.22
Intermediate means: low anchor 14.9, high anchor 16.5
